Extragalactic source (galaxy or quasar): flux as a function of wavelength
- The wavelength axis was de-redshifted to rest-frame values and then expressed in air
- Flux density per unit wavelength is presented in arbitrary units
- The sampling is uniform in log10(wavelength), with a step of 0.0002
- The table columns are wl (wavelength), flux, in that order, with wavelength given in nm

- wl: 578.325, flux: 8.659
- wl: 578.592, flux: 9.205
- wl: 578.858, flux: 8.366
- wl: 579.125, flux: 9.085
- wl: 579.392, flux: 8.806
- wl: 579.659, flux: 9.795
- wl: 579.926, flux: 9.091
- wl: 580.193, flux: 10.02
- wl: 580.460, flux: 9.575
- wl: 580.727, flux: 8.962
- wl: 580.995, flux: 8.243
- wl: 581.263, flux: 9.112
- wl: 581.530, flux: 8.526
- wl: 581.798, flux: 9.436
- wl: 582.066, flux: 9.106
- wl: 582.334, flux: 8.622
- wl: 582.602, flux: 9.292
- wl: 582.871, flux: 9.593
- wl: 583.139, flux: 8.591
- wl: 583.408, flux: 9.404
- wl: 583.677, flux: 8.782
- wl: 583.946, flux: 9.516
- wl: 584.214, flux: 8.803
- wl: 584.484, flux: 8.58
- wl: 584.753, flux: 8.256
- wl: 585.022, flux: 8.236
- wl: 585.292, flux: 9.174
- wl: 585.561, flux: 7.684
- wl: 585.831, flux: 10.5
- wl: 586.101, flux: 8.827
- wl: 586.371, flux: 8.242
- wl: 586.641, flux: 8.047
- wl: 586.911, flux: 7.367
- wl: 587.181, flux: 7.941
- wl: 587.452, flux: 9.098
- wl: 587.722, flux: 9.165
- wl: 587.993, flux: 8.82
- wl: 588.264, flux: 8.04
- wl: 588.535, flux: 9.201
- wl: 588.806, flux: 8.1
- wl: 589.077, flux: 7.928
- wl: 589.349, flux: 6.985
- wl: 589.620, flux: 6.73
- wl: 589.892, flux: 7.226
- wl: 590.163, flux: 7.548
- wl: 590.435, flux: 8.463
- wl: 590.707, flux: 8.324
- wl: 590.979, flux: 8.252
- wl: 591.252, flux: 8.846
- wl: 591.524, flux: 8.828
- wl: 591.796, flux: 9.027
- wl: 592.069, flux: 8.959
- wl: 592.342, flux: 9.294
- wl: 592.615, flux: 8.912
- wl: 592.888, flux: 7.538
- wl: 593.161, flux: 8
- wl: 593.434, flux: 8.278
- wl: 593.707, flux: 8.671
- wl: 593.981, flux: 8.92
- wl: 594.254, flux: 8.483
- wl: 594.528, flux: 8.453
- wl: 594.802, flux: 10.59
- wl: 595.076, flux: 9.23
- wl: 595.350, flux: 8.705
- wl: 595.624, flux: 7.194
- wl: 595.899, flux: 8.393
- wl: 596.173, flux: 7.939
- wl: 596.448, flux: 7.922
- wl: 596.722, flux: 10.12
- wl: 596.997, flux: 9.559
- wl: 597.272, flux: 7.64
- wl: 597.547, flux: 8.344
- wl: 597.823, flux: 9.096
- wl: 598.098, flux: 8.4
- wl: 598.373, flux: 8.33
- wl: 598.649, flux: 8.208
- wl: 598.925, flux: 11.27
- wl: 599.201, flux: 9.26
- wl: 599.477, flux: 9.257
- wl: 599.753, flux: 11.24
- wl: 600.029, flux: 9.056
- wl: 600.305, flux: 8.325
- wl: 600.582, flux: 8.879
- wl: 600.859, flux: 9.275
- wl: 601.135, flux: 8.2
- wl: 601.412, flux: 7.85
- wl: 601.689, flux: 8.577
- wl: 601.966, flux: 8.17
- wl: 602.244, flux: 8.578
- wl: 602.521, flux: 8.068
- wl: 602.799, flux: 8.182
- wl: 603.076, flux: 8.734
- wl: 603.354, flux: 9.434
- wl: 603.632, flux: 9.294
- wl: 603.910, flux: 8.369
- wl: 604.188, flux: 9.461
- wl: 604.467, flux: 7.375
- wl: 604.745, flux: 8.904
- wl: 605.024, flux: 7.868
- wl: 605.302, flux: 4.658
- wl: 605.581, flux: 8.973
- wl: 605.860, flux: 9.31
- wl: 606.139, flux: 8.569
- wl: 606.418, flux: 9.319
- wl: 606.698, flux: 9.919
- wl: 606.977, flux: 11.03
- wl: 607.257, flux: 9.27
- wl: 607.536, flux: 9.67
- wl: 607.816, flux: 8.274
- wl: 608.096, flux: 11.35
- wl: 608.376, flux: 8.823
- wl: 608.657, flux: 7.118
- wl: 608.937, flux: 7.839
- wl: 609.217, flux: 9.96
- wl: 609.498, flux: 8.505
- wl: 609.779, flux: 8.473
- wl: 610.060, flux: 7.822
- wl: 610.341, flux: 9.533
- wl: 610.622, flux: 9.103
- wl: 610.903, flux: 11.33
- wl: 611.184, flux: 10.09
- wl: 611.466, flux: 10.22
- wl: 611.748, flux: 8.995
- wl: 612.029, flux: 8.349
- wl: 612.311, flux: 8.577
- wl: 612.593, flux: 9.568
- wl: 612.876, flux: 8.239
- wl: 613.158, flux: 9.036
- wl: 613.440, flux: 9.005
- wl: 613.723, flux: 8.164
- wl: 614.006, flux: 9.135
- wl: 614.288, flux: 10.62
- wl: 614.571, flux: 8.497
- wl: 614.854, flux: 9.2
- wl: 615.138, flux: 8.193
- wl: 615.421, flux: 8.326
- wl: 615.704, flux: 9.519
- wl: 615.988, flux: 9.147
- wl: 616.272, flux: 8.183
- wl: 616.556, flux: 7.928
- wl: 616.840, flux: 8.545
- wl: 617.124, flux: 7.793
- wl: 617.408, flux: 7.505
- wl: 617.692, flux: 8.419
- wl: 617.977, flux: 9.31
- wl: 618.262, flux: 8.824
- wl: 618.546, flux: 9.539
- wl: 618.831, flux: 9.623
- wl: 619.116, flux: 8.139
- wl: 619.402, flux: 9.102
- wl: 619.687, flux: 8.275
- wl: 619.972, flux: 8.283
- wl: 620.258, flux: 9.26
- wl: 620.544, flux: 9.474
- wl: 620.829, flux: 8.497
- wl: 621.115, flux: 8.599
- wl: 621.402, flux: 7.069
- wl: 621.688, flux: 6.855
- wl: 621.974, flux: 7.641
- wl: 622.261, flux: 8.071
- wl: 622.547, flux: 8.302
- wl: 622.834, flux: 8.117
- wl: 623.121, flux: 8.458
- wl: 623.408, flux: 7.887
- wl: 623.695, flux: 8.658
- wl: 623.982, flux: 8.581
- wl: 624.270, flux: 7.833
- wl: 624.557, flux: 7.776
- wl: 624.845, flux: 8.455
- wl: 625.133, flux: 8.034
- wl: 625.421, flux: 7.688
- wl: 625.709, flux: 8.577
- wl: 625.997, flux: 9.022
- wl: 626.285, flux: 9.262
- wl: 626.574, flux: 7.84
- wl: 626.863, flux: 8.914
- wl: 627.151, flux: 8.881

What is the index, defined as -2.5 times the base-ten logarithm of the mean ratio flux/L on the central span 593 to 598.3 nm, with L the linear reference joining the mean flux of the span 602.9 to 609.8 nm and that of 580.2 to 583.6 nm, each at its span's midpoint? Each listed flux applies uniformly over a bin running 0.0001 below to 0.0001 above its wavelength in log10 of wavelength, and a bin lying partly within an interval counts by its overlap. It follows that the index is 0.038 mag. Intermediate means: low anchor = 9.07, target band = 8.62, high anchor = 8.82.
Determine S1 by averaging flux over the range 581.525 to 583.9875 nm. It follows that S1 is 9.1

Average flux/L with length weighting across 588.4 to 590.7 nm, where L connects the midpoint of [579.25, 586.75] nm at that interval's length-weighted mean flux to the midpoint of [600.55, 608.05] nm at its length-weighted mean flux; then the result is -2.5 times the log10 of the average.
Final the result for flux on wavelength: 0.14 mag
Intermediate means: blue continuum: 8.96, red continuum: 8.71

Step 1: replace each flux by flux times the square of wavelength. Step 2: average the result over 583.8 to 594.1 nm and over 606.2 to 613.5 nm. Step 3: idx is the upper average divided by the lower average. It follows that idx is 1.17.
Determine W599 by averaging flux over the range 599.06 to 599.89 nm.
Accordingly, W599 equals 9.92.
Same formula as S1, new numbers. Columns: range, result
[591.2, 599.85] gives 8.83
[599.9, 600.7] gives 8.75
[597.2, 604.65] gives 8.78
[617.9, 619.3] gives 9.07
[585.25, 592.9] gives 8.39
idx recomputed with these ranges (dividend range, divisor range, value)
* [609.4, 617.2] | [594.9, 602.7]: 1.07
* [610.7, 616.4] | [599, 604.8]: 1.08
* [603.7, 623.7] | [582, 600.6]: 1.09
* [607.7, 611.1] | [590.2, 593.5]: 1.12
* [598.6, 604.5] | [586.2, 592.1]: 1.13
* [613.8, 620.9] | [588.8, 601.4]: 1.10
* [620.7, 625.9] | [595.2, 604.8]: 1.00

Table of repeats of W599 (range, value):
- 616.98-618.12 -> 8.26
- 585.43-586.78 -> 8.66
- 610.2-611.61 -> 10.1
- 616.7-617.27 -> 8.17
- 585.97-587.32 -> 8.09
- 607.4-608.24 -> 9.76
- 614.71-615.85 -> 8.81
